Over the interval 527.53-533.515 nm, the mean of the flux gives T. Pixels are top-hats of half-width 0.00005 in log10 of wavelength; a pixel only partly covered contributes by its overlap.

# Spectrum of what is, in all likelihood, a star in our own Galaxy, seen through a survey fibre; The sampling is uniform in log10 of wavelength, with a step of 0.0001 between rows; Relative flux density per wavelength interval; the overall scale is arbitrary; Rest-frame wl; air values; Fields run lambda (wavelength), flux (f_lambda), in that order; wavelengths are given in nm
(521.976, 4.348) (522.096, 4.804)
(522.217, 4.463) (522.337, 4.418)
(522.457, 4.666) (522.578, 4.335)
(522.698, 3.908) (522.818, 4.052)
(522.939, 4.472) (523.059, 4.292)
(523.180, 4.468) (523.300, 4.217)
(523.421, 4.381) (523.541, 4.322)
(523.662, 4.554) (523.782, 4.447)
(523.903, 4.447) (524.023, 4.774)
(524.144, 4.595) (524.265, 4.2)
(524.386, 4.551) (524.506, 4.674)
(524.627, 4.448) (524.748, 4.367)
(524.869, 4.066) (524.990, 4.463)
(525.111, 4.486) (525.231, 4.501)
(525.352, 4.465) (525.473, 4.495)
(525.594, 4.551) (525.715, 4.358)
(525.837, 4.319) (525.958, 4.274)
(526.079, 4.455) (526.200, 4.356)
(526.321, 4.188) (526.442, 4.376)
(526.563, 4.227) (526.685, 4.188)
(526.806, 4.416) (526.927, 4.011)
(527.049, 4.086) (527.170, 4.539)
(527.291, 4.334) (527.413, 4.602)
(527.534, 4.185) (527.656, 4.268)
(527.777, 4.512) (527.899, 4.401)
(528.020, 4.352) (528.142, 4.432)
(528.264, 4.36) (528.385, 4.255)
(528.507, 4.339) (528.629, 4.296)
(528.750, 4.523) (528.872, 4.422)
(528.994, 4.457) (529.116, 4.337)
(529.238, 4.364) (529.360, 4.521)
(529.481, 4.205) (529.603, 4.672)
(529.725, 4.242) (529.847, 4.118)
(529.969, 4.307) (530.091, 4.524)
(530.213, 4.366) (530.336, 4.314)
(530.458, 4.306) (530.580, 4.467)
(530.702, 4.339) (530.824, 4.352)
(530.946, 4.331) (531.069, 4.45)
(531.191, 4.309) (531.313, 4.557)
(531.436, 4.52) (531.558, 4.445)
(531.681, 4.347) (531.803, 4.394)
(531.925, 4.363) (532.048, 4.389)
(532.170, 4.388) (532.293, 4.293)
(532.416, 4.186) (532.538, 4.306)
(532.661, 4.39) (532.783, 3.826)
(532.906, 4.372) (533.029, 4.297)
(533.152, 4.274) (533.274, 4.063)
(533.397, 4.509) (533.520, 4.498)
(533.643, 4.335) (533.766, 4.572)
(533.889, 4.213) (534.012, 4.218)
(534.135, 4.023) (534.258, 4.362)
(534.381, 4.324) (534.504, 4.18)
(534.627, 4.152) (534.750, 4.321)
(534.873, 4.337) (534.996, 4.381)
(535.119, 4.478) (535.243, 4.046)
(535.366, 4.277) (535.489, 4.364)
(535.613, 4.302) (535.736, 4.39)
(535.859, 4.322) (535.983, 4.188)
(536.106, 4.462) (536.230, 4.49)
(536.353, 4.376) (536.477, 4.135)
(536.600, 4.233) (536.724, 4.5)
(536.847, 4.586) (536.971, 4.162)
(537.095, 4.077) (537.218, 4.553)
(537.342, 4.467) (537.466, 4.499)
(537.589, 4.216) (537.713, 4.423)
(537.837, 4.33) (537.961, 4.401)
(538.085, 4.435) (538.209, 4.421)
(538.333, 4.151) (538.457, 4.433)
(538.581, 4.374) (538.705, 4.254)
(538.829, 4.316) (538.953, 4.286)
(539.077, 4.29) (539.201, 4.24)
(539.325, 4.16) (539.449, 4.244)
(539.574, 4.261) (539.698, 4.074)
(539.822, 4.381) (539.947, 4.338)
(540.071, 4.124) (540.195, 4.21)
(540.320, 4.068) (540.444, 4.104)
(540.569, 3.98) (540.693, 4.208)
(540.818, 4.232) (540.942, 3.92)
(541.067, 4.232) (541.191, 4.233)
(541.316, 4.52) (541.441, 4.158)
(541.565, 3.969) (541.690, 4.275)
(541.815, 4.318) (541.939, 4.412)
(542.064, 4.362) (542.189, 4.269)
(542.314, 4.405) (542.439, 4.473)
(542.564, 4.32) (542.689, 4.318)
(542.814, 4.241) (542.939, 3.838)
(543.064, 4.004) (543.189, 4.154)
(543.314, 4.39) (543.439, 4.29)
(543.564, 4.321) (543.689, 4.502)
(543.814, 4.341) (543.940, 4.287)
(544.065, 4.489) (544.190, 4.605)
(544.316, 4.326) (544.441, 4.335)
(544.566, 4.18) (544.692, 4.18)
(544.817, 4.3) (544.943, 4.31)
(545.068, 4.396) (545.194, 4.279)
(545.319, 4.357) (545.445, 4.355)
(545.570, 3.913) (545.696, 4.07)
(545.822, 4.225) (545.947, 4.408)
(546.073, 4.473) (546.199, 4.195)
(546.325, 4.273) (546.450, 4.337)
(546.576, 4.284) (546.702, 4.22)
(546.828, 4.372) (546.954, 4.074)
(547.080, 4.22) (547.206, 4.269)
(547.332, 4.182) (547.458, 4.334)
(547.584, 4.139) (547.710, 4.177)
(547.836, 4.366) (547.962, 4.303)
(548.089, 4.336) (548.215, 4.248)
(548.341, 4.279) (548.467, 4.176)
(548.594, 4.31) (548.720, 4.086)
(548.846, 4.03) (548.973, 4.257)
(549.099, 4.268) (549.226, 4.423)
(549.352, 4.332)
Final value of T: 4.35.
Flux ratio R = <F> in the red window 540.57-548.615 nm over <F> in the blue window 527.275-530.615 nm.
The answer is 0.98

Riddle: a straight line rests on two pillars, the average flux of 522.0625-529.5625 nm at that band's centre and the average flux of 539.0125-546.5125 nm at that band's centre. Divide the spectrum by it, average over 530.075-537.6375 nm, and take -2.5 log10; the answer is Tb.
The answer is 0.00 mag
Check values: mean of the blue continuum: 4.38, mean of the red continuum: 4.26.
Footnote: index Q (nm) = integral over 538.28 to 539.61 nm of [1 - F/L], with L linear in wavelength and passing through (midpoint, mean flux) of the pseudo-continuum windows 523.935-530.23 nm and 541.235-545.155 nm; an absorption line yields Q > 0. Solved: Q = 0.014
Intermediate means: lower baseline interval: 4.38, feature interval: 4.27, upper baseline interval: 4.3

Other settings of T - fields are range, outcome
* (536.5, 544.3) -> 4.28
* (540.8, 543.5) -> 4.24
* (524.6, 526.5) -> 4.38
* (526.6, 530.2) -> 4.35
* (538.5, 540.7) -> 4.22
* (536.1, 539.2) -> 4.35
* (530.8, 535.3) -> 4.32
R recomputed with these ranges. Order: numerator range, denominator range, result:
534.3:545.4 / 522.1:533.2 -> 0.98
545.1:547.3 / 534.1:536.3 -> 0.99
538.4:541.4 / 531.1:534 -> 0.97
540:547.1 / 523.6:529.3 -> 0.97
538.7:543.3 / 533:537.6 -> 0.98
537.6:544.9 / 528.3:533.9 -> 0.98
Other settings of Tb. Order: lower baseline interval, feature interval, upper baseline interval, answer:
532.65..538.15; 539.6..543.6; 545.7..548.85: 0.016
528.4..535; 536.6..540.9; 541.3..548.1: 0.005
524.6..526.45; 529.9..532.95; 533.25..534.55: -0.006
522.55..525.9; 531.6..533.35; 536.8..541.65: 0.011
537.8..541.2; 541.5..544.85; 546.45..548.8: -0.013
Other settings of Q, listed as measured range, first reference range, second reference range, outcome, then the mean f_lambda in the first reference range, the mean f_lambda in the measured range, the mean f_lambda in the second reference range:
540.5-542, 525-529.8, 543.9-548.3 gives 0.03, 4.37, 4.21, 4.28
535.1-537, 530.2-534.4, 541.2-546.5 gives -0.01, 4.33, 4.33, 4.29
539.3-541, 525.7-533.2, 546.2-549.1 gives 0.05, 4.34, 4.16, 4.24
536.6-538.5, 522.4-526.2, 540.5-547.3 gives -0.03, 4.41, 4.37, 4.27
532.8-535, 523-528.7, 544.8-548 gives 0.02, 4.38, 4.29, 4.26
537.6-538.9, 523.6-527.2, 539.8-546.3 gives -0.02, 4.39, 4.35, 4.26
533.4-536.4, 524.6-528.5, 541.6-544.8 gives 0.00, 4.35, 4.32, 4.3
